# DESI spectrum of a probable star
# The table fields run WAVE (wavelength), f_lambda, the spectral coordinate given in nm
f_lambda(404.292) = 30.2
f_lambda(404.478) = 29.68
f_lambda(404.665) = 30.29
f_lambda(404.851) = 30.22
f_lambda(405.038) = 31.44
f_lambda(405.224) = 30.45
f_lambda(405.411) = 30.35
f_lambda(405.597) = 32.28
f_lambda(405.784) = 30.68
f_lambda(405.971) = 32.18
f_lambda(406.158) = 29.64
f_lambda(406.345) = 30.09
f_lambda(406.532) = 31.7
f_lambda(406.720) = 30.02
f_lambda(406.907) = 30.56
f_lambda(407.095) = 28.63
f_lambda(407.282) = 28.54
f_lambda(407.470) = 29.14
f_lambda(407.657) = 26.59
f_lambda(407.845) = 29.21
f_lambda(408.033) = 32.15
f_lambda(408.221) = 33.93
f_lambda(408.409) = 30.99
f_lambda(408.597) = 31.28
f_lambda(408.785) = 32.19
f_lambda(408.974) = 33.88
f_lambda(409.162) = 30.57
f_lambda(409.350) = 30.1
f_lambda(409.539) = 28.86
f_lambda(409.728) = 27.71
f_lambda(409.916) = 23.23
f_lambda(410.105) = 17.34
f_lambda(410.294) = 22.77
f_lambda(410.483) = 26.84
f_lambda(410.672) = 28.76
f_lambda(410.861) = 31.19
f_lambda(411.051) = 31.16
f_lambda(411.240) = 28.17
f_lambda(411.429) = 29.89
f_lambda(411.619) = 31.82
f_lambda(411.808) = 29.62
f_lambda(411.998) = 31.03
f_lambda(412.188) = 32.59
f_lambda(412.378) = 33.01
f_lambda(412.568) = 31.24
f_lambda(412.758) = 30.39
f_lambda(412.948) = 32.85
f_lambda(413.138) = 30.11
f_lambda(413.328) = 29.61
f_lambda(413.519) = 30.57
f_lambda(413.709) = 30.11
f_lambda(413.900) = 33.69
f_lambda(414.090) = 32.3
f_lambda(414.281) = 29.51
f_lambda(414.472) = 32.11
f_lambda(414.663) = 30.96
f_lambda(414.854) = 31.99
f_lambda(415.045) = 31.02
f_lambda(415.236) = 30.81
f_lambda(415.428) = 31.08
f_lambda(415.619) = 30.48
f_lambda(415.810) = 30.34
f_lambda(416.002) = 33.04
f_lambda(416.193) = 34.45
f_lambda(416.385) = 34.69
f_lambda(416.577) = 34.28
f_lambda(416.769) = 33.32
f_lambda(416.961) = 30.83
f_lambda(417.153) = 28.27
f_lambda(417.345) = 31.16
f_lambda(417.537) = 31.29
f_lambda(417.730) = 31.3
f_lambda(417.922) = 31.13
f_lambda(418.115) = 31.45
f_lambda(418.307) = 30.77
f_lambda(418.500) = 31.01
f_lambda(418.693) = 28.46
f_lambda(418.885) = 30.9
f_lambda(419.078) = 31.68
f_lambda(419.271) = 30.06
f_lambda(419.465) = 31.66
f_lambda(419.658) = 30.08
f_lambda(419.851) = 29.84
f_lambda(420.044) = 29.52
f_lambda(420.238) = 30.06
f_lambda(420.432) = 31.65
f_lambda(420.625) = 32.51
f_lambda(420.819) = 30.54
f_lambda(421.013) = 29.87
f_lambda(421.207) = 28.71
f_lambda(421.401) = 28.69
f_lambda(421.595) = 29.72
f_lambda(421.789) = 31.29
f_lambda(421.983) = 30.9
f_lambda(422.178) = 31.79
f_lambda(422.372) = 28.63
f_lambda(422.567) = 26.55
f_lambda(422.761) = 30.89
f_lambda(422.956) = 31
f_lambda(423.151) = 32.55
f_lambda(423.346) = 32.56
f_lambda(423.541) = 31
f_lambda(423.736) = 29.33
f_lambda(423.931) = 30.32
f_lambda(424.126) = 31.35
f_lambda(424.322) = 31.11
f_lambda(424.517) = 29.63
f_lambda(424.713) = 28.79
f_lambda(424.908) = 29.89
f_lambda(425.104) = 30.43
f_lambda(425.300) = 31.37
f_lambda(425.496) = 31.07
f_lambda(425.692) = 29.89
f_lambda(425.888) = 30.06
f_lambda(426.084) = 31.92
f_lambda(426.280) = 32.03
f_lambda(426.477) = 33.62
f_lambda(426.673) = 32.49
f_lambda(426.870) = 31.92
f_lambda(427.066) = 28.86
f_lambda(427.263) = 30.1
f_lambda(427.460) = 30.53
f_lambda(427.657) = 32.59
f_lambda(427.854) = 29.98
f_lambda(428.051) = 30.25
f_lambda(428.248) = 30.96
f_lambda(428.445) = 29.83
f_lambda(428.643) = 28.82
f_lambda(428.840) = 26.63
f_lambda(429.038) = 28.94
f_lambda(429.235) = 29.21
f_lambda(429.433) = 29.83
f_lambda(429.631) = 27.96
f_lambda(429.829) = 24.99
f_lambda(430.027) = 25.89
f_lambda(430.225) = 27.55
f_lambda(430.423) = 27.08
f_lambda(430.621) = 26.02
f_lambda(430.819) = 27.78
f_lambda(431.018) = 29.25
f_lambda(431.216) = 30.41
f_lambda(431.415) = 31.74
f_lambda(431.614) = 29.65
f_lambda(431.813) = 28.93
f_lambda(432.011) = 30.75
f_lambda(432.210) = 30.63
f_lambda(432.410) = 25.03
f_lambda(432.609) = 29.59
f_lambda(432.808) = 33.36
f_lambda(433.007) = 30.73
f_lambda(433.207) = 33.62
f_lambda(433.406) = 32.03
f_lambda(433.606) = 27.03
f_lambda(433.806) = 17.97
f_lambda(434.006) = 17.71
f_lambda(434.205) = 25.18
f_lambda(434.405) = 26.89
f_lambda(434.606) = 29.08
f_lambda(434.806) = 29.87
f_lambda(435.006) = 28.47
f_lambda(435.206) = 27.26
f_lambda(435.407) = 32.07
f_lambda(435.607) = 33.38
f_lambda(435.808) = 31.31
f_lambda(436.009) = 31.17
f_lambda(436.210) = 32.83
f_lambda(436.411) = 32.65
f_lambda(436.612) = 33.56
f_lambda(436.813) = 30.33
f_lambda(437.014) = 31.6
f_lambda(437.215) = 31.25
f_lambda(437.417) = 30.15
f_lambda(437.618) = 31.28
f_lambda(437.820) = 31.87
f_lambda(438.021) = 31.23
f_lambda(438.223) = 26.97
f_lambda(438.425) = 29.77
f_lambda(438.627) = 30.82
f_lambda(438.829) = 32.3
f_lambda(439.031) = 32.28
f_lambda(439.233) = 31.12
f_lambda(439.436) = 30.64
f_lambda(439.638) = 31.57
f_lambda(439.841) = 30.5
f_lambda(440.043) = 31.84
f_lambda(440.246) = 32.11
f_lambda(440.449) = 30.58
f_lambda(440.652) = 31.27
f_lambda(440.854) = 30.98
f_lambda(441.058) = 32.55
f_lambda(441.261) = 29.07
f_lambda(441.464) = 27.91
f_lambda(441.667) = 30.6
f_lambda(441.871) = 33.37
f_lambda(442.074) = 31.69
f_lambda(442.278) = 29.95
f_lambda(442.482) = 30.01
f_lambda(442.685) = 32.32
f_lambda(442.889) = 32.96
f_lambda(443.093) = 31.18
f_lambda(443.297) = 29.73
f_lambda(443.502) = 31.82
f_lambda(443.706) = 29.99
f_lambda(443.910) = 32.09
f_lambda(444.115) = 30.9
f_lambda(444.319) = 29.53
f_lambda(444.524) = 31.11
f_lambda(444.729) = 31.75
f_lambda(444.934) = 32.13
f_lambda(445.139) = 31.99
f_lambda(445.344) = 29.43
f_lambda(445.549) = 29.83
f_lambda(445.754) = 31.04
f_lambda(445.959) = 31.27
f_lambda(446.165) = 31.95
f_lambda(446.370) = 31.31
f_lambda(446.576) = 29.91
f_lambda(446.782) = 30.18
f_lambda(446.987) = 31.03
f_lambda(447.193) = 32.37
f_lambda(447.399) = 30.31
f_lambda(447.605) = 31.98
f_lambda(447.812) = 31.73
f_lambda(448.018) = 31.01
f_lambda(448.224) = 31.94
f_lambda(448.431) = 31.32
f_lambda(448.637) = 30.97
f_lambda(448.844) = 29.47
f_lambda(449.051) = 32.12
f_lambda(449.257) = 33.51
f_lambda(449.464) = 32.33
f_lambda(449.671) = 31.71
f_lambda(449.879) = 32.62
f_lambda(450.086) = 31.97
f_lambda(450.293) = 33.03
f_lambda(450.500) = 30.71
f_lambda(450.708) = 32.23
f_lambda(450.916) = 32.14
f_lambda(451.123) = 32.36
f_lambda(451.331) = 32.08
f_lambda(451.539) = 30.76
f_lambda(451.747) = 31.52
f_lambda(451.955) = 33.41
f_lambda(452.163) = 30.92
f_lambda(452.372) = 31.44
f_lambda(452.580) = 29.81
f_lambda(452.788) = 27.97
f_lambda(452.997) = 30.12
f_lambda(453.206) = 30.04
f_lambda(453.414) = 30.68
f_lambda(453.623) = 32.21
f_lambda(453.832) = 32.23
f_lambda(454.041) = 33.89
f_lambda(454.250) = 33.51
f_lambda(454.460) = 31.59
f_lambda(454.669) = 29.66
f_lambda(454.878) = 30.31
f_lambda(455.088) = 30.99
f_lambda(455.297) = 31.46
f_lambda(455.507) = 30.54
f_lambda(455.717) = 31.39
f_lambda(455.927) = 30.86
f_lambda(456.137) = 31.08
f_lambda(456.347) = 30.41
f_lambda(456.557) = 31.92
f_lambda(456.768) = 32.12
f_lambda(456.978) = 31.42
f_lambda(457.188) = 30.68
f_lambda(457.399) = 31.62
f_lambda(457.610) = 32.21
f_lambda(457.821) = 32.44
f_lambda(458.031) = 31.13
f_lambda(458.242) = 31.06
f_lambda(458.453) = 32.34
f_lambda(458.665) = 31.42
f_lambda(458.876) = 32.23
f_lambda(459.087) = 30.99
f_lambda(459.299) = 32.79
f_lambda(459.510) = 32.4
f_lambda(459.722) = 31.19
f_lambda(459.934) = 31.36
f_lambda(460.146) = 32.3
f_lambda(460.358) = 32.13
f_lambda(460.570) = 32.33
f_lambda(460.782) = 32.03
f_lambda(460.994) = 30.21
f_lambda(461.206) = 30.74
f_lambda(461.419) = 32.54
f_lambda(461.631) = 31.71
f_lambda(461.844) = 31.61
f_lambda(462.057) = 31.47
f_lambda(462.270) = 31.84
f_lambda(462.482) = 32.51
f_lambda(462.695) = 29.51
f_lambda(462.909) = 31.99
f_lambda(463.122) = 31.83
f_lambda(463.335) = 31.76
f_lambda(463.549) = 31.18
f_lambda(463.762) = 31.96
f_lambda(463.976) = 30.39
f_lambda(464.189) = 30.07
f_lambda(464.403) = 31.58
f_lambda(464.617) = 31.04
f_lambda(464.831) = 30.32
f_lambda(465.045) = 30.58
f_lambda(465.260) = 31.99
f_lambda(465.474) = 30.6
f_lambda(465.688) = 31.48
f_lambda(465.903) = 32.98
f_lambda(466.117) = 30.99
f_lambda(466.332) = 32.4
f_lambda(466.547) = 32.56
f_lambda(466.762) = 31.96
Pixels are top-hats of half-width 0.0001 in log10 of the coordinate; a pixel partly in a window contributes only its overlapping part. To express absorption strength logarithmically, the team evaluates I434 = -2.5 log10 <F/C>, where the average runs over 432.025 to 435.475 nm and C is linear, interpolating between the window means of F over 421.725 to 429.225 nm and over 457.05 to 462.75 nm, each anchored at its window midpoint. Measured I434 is 0.10 mag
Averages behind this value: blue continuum 30.5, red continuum 31.7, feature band 28.1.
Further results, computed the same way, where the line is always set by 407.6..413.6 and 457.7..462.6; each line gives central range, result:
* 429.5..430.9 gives 0.14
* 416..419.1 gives -0.06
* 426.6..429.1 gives 0.01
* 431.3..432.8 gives 0.03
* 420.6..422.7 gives 0.01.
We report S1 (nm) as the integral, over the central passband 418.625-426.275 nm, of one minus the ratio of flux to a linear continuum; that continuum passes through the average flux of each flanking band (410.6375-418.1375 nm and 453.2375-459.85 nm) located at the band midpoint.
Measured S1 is 0.22 nm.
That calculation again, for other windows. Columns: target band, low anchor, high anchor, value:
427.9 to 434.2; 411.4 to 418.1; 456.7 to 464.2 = 0.63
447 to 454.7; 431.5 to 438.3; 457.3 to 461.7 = -0.14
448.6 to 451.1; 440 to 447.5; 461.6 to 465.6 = -0.07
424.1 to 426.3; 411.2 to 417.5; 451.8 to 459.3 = 0.06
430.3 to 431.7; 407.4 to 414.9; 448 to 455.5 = 0.09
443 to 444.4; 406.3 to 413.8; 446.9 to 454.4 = 0.02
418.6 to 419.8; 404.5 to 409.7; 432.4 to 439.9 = -0.01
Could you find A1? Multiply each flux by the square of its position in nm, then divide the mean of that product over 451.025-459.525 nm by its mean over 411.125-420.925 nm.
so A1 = 1.21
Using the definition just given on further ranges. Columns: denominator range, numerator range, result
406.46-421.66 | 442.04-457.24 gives 1.21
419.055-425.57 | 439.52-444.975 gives 1.12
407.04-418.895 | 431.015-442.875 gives 1.11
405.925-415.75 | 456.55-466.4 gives 1.32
